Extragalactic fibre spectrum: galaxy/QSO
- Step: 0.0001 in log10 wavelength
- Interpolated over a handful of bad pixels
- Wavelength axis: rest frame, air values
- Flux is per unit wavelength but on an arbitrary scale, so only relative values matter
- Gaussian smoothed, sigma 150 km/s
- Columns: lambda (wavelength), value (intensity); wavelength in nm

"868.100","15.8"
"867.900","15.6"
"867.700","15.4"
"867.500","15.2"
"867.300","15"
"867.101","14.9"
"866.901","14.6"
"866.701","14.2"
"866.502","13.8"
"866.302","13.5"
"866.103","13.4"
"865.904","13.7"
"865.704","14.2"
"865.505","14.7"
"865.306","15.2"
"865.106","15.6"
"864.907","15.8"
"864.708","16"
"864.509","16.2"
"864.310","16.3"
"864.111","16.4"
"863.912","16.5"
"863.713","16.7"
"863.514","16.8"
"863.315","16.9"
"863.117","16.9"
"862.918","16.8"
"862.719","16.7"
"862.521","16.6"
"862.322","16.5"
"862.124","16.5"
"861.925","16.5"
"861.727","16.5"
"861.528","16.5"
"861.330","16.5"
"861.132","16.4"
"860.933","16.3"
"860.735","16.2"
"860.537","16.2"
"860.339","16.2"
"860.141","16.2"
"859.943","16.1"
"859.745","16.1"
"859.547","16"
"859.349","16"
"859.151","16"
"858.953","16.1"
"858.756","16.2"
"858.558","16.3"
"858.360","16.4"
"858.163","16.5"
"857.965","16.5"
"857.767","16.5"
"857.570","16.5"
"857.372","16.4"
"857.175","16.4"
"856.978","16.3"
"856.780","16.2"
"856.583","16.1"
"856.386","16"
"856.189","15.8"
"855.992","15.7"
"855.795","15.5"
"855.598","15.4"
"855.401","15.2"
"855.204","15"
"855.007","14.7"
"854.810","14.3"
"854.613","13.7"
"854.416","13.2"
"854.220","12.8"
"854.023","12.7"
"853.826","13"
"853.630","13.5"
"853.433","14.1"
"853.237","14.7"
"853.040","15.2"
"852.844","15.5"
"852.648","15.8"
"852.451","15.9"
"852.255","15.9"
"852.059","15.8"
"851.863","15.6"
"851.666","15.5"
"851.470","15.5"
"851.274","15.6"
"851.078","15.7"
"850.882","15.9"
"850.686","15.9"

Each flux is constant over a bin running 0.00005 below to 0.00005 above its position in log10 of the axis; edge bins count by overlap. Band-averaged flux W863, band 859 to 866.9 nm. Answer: 15.9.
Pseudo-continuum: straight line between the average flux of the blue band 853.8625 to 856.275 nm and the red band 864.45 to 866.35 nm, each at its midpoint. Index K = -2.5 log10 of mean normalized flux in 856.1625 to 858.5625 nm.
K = -0.13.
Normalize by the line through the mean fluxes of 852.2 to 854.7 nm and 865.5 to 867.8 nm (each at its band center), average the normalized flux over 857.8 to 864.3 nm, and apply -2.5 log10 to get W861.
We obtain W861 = -0.15 mag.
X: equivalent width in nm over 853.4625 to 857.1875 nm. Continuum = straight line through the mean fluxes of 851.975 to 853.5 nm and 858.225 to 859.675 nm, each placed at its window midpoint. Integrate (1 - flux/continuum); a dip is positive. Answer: 0.23 nm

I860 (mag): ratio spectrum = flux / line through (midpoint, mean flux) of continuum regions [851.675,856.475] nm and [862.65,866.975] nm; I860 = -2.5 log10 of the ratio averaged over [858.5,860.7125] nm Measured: -0.068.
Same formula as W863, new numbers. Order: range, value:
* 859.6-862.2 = 16.3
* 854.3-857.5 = 15.4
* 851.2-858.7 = 15.3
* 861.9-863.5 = 16.7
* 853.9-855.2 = 13.7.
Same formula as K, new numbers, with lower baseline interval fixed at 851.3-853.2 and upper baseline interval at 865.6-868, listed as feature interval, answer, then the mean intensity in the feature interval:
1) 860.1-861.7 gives -0.098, 16.3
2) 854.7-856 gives 0.021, 15.1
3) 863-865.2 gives -0.120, 16.4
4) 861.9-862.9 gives -0.123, 16.6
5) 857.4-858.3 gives -0.091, 16.5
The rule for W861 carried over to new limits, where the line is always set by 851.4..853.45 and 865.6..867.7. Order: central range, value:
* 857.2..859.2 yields -0.09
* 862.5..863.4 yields -0.15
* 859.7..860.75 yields -0.09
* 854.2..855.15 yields 0.10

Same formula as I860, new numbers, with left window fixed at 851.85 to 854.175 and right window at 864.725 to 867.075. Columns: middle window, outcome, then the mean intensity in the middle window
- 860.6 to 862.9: -0.13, 16.5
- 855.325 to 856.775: -0.07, 15.7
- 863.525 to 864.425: -0.14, 16.5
